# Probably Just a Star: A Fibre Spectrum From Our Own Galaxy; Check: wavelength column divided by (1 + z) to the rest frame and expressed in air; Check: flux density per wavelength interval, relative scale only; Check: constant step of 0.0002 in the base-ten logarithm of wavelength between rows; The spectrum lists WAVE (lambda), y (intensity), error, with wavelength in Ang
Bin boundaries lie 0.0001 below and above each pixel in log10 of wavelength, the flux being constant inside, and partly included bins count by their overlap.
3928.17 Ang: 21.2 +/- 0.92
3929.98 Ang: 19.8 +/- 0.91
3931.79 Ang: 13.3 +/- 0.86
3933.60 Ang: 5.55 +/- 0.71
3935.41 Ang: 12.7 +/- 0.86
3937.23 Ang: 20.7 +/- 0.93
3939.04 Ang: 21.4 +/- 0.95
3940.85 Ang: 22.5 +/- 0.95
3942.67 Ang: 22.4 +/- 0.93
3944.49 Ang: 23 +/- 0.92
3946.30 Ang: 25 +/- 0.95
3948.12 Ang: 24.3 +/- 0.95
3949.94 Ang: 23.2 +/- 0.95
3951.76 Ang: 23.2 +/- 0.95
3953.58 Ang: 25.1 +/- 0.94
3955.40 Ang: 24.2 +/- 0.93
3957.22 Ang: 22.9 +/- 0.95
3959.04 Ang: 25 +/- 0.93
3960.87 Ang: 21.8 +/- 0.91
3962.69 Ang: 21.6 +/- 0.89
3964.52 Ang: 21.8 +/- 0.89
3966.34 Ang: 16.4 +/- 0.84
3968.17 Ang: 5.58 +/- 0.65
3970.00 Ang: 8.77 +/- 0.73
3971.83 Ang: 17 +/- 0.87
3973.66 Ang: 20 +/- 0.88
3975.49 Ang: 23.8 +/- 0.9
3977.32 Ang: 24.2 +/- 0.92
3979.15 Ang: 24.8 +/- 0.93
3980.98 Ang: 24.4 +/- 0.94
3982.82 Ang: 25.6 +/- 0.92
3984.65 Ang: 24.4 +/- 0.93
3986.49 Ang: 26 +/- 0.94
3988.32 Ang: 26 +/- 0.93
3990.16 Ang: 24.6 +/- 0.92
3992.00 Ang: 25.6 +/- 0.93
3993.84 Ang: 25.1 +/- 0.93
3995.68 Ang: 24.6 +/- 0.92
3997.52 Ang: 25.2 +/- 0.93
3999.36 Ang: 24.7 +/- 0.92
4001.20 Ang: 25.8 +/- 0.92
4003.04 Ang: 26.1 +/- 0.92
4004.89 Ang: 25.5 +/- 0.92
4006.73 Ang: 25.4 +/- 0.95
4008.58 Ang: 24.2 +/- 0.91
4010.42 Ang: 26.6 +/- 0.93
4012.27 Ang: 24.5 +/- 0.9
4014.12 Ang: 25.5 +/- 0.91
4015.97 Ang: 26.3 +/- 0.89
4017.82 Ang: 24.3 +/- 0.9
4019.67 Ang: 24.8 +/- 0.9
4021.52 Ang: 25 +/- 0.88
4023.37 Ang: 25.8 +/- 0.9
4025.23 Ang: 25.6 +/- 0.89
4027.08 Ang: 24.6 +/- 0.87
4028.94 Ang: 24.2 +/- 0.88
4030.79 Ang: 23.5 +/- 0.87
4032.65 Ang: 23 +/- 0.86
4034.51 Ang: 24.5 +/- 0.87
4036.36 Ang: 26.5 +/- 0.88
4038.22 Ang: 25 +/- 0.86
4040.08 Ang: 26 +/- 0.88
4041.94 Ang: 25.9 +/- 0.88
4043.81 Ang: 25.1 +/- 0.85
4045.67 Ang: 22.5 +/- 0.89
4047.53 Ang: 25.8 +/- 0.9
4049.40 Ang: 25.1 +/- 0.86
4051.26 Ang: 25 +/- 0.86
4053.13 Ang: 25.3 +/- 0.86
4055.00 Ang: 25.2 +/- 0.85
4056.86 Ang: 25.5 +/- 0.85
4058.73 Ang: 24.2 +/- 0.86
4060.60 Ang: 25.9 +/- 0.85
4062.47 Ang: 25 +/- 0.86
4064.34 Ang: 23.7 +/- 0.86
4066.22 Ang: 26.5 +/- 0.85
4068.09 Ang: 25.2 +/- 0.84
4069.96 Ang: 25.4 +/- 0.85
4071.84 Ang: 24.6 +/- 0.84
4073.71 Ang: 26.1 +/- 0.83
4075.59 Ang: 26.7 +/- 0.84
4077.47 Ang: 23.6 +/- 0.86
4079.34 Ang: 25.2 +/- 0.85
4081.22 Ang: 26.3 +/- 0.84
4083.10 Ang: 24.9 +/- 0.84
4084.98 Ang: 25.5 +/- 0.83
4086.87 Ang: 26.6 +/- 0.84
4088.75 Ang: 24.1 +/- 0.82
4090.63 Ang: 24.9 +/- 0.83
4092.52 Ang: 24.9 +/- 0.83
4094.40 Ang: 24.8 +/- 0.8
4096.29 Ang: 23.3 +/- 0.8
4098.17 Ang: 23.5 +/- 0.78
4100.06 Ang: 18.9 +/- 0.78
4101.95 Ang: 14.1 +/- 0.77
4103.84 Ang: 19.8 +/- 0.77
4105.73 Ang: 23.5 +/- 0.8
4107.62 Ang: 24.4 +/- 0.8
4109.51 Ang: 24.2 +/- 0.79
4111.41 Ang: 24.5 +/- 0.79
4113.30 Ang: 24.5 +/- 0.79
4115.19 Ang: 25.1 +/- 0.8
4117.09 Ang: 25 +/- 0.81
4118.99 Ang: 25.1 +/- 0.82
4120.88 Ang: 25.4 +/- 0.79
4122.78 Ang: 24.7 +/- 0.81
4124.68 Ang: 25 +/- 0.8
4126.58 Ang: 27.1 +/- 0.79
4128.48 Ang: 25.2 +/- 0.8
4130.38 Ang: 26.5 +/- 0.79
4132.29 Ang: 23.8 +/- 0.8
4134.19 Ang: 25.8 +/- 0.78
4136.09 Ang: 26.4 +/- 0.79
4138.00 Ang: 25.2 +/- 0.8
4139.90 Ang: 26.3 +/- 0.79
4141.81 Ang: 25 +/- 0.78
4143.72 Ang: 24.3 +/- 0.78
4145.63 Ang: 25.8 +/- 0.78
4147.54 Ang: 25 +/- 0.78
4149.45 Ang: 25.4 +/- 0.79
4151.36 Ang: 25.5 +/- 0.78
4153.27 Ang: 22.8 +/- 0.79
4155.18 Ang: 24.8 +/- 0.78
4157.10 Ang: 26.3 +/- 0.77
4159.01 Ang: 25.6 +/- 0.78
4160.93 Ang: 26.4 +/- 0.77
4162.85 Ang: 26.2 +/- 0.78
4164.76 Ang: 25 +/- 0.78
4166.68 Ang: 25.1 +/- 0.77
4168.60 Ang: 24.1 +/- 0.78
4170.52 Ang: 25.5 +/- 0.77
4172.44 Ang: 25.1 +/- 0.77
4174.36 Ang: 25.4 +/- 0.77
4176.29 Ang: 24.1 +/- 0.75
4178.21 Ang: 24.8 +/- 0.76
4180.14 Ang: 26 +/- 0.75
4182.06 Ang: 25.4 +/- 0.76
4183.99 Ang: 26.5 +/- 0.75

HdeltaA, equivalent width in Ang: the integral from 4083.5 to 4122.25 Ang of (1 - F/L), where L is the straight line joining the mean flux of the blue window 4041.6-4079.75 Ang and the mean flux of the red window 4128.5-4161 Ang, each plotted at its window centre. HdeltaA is 2.4 Ang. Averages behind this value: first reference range 25.1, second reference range 25.3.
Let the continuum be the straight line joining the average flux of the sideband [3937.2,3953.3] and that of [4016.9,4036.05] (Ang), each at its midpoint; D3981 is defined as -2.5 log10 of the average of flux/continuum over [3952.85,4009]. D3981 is 0.046 mag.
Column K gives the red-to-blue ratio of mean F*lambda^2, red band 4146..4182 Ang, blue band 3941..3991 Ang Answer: 1.26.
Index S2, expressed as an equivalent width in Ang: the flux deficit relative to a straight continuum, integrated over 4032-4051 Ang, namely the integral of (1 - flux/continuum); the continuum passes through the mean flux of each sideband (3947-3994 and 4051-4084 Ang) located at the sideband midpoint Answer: -0.4 Ang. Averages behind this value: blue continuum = 22.1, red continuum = 25.2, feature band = 25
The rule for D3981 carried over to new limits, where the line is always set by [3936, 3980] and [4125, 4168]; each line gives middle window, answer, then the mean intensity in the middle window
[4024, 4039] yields -0.08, 24.6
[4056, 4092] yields -0.07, 25.2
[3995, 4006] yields -0.15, 25.3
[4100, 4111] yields 0.16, 21.1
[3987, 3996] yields -0.16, 25.3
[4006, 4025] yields -0.13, 25.2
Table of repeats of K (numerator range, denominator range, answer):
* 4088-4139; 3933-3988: 1.23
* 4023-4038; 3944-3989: 1.16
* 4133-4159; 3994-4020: 1.07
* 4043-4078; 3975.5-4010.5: 1.03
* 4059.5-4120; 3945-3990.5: 1.17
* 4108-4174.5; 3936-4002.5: 1.22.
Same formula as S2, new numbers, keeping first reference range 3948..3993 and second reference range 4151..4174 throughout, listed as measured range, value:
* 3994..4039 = -4.6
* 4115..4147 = -0.9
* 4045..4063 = -1.2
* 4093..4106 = 1.6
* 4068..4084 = -1.1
